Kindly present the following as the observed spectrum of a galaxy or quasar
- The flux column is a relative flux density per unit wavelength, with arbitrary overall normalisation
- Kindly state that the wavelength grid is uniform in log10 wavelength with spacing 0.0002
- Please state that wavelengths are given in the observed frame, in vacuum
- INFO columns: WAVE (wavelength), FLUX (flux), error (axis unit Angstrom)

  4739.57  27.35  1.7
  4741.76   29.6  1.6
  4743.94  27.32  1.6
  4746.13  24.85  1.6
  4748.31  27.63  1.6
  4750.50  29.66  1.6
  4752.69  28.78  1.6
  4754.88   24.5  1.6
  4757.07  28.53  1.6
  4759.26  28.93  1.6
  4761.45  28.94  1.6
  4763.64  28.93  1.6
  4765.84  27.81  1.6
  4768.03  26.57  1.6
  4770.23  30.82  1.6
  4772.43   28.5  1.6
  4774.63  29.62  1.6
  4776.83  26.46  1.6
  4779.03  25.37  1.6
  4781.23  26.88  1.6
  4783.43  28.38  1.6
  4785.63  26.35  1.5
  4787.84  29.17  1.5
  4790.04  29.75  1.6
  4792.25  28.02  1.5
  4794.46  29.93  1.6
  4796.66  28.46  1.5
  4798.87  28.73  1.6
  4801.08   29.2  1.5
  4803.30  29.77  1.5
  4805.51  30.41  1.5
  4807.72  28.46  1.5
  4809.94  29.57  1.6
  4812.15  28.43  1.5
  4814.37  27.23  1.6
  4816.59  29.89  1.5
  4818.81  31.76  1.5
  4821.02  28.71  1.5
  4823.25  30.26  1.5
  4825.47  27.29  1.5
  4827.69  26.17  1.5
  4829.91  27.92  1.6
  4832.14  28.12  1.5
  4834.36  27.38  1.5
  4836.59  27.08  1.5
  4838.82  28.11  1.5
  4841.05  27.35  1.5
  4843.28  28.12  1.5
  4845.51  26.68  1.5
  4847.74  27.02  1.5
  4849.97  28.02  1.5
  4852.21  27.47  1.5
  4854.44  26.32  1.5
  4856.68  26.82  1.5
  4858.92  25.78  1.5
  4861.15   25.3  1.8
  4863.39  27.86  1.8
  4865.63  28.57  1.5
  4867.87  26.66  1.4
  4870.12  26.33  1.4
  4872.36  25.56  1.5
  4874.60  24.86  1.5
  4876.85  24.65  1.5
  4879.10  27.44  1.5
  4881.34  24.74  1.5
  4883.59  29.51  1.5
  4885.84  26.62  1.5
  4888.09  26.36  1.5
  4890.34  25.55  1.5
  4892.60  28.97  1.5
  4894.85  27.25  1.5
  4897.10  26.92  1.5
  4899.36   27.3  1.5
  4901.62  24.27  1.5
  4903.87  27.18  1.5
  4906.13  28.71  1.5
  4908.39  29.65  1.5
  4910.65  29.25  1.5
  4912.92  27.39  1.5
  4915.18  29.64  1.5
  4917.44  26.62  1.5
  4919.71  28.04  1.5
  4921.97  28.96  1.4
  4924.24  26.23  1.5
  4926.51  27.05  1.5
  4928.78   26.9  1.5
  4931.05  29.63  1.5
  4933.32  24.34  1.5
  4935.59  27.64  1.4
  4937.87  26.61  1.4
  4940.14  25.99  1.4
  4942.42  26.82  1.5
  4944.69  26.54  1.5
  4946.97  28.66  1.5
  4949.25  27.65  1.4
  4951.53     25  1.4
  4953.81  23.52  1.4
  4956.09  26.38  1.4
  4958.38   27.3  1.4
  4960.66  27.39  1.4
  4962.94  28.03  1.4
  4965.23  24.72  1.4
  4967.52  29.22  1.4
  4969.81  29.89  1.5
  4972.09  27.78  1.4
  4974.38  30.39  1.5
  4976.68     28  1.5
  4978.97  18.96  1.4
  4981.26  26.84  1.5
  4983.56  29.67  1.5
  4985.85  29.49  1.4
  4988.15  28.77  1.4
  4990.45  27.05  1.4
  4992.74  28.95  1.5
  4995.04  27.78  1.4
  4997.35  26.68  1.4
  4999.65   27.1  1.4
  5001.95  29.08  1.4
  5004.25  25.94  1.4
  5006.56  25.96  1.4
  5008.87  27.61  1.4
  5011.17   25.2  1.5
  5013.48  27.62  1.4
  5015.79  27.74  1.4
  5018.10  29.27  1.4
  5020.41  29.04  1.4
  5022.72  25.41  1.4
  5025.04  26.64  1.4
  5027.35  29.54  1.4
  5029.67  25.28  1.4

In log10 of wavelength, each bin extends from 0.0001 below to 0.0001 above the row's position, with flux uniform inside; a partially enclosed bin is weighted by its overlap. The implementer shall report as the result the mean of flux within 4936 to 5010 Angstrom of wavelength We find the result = 27.2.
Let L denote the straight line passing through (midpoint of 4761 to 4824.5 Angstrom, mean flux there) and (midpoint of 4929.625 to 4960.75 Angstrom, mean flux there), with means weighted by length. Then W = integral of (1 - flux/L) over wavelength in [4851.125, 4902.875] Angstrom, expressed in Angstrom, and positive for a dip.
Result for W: 1.9 Angstrom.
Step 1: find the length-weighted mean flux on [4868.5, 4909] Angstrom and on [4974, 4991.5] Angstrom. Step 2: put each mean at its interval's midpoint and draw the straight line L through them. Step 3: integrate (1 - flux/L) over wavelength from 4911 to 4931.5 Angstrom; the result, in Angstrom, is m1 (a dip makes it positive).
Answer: -0.7 Angstrom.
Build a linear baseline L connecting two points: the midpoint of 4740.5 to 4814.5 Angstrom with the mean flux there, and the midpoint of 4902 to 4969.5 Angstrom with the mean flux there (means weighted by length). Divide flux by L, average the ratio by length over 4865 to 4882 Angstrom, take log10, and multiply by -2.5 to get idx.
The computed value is 0.07 mag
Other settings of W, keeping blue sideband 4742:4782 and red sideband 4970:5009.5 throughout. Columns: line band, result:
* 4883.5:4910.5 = 0.27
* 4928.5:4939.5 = 0.23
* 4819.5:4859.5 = 0.23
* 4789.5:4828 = -1.79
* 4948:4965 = 0.70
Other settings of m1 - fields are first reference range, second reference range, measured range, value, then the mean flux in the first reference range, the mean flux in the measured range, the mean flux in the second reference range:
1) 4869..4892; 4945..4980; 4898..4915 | -0.87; 26.2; 27.8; 26.9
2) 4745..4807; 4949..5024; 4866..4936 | 1.36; 28.3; 27.1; 27.3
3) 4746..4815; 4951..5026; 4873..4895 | 0.98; 28.3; 26.5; 27.2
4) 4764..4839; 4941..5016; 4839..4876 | 1.63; 28.4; 26.8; 27.2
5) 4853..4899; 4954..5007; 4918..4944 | -0.06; 26.6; 27.1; 27.4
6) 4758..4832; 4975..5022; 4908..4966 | 1.23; 28.6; 27.1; 27.4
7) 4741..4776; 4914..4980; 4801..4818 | -0.79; 28.2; 29.1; 27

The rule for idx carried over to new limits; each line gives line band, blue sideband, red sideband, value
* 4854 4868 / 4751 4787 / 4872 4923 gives 0.02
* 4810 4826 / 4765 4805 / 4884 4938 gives -0.04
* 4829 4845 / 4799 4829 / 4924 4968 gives 0.04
